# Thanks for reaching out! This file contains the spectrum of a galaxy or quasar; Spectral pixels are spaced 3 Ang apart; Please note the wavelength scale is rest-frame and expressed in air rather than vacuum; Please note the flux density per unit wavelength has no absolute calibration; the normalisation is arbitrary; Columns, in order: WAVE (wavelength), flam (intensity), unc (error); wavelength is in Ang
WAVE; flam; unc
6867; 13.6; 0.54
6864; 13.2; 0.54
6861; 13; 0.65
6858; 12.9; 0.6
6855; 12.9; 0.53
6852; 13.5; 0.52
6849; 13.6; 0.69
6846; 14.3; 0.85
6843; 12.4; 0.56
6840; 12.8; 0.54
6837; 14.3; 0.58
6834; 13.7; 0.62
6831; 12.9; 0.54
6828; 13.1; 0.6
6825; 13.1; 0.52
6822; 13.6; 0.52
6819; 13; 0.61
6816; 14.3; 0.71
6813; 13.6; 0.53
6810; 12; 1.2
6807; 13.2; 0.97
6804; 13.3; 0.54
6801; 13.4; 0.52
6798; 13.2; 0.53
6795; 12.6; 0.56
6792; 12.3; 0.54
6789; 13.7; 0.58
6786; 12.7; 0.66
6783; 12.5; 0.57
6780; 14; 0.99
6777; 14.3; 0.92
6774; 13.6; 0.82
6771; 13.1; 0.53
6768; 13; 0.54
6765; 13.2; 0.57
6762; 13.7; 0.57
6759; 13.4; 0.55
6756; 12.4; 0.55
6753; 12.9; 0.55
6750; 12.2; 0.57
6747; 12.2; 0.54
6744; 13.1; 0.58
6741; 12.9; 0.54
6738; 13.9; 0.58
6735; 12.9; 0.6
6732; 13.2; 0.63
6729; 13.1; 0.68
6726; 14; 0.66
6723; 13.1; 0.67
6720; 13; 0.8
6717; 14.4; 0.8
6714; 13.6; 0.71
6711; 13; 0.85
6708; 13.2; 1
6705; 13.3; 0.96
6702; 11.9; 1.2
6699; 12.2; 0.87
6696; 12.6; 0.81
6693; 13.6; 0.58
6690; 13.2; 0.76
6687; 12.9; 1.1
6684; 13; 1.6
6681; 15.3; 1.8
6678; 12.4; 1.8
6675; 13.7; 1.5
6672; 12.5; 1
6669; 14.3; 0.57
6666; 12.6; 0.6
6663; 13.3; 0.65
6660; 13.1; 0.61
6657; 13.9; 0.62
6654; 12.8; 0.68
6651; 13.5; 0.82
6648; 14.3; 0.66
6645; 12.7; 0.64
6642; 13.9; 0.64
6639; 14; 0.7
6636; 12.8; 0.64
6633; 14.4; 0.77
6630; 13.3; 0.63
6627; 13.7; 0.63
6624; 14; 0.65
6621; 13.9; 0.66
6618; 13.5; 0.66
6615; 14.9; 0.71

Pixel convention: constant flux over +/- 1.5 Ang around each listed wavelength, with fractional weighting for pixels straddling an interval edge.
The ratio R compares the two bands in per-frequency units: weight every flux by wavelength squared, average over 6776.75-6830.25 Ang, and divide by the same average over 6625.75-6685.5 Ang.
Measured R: 1.02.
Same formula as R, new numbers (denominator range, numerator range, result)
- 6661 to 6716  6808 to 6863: 1.05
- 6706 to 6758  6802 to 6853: 1.04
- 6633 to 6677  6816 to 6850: 1.05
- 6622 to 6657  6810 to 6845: 1.03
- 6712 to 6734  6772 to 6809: 1.00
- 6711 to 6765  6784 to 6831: 1.02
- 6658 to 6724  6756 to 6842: 1.04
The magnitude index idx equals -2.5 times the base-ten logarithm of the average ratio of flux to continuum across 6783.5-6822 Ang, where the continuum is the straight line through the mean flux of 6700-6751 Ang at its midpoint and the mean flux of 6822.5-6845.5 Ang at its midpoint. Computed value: 0.01 mag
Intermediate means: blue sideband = 13.1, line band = 13.1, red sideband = 13.3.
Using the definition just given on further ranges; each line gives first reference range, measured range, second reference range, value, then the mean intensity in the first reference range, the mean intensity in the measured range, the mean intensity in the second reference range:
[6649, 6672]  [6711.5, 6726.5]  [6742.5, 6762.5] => -0.046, 13.3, 13.6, 12.8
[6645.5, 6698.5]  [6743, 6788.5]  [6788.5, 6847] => 0.013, 13.3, 13.1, 13.2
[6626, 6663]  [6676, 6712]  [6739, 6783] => 0.024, 13.5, 13.1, 13.1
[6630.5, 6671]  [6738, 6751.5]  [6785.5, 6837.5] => 0.049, 13.5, 12.7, 13.2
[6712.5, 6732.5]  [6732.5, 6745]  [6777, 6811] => 0.016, 13.5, 13.2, 13.1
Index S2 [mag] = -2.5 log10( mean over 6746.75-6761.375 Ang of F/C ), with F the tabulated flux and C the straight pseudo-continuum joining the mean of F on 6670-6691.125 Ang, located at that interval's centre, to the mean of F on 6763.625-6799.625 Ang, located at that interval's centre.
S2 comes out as 0.04 mag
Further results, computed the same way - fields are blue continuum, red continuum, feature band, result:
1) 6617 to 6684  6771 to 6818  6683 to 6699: 0.04 mag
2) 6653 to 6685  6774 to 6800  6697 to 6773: 0.02 mag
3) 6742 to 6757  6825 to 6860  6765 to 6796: -0.03 mag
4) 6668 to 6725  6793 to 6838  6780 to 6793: 0.02 mag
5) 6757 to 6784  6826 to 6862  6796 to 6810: 0.02 mag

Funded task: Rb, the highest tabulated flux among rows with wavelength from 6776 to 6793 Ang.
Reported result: 14.3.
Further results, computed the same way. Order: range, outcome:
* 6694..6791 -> 14.4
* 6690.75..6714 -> 13.6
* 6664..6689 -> 15.3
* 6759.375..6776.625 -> 13.7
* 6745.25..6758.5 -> 12.9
